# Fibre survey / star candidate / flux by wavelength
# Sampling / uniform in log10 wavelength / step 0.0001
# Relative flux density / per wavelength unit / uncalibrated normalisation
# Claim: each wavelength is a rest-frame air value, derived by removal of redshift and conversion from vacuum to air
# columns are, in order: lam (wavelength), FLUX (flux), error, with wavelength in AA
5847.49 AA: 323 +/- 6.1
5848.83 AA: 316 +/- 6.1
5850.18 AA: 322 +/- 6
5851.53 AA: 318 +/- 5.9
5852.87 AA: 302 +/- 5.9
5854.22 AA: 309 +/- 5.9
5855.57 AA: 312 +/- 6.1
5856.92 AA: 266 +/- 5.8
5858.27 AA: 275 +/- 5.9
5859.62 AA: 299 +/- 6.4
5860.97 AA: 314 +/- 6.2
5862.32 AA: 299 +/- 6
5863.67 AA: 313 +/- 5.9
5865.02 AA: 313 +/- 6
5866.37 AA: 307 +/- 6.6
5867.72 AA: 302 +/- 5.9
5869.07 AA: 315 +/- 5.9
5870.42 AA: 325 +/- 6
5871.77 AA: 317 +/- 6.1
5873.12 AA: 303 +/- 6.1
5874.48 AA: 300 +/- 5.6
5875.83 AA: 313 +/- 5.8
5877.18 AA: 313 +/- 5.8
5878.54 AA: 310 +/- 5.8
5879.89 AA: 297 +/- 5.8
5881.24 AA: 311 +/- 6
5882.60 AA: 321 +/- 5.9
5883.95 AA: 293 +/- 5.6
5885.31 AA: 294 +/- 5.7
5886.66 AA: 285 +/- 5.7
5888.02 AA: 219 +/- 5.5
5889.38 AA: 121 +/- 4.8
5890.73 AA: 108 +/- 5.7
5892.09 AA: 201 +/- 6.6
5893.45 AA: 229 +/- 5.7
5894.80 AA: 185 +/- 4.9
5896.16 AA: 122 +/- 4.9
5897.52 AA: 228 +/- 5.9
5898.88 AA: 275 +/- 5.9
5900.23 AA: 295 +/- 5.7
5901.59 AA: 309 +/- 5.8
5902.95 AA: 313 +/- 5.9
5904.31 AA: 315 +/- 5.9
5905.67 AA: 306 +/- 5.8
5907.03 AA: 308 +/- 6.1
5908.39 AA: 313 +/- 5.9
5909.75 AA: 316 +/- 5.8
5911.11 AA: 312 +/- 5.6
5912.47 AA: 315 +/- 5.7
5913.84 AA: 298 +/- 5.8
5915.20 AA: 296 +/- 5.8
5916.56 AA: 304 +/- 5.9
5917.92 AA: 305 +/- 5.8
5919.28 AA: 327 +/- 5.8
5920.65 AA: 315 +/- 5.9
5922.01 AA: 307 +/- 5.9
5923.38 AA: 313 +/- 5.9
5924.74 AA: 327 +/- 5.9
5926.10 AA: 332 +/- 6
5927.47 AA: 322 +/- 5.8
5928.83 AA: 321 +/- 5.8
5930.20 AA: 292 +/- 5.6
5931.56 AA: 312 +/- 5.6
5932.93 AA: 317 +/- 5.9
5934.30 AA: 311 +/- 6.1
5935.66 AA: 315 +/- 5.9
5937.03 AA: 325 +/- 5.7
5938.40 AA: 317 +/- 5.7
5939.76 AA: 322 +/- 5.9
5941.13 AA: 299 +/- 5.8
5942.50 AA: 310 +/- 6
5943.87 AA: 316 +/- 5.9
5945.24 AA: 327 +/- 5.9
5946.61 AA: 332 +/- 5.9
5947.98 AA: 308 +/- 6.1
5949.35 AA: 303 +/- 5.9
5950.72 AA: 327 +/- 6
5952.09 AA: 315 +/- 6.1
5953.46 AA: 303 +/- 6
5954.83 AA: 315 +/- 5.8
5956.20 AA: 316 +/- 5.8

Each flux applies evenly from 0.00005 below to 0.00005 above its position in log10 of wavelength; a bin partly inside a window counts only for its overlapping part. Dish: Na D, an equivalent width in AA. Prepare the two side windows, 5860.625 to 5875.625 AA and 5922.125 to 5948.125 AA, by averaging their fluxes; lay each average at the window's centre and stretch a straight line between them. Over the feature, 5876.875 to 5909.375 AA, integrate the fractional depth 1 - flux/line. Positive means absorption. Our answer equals 5.33 AA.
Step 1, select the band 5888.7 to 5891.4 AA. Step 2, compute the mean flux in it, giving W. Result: 115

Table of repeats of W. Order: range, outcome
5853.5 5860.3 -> 292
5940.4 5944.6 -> 308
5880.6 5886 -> 305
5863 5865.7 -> 313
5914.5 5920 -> 308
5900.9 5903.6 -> 311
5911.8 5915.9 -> 303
